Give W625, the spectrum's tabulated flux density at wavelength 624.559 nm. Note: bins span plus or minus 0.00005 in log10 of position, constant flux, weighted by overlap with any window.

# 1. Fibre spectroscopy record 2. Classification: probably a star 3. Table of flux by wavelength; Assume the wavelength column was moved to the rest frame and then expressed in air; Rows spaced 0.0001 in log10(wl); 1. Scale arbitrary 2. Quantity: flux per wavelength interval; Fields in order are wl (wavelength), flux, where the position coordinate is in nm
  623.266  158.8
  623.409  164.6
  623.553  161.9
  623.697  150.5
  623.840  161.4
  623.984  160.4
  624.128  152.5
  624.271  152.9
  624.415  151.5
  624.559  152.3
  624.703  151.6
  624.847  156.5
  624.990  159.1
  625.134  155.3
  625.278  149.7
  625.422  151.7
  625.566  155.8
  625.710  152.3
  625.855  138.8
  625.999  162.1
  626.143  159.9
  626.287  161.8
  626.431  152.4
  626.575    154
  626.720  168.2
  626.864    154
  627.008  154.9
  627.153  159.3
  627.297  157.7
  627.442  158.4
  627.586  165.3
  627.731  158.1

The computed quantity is 152.3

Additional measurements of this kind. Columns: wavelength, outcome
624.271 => 152.9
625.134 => 155.3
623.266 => 158.8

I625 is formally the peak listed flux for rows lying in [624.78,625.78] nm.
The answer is 159.1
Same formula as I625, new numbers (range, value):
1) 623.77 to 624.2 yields 161.4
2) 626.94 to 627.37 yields 159.3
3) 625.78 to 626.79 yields 168.2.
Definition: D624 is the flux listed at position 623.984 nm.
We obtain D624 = 160.4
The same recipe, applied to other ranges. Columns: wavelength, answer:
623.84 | 161.4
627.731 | 158.1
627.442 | 158.4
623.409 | 164.6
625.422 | 151.7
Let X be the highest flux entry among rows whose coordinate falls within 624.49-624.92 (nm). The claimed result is 156.5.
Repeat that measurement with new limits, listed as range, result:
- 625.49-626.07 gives 162.1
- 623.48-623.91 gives 161.9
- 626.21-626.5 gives 161.8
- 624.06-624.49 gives 152.9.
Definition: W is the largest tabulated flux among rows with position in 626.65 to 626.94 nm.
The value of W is 168.2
